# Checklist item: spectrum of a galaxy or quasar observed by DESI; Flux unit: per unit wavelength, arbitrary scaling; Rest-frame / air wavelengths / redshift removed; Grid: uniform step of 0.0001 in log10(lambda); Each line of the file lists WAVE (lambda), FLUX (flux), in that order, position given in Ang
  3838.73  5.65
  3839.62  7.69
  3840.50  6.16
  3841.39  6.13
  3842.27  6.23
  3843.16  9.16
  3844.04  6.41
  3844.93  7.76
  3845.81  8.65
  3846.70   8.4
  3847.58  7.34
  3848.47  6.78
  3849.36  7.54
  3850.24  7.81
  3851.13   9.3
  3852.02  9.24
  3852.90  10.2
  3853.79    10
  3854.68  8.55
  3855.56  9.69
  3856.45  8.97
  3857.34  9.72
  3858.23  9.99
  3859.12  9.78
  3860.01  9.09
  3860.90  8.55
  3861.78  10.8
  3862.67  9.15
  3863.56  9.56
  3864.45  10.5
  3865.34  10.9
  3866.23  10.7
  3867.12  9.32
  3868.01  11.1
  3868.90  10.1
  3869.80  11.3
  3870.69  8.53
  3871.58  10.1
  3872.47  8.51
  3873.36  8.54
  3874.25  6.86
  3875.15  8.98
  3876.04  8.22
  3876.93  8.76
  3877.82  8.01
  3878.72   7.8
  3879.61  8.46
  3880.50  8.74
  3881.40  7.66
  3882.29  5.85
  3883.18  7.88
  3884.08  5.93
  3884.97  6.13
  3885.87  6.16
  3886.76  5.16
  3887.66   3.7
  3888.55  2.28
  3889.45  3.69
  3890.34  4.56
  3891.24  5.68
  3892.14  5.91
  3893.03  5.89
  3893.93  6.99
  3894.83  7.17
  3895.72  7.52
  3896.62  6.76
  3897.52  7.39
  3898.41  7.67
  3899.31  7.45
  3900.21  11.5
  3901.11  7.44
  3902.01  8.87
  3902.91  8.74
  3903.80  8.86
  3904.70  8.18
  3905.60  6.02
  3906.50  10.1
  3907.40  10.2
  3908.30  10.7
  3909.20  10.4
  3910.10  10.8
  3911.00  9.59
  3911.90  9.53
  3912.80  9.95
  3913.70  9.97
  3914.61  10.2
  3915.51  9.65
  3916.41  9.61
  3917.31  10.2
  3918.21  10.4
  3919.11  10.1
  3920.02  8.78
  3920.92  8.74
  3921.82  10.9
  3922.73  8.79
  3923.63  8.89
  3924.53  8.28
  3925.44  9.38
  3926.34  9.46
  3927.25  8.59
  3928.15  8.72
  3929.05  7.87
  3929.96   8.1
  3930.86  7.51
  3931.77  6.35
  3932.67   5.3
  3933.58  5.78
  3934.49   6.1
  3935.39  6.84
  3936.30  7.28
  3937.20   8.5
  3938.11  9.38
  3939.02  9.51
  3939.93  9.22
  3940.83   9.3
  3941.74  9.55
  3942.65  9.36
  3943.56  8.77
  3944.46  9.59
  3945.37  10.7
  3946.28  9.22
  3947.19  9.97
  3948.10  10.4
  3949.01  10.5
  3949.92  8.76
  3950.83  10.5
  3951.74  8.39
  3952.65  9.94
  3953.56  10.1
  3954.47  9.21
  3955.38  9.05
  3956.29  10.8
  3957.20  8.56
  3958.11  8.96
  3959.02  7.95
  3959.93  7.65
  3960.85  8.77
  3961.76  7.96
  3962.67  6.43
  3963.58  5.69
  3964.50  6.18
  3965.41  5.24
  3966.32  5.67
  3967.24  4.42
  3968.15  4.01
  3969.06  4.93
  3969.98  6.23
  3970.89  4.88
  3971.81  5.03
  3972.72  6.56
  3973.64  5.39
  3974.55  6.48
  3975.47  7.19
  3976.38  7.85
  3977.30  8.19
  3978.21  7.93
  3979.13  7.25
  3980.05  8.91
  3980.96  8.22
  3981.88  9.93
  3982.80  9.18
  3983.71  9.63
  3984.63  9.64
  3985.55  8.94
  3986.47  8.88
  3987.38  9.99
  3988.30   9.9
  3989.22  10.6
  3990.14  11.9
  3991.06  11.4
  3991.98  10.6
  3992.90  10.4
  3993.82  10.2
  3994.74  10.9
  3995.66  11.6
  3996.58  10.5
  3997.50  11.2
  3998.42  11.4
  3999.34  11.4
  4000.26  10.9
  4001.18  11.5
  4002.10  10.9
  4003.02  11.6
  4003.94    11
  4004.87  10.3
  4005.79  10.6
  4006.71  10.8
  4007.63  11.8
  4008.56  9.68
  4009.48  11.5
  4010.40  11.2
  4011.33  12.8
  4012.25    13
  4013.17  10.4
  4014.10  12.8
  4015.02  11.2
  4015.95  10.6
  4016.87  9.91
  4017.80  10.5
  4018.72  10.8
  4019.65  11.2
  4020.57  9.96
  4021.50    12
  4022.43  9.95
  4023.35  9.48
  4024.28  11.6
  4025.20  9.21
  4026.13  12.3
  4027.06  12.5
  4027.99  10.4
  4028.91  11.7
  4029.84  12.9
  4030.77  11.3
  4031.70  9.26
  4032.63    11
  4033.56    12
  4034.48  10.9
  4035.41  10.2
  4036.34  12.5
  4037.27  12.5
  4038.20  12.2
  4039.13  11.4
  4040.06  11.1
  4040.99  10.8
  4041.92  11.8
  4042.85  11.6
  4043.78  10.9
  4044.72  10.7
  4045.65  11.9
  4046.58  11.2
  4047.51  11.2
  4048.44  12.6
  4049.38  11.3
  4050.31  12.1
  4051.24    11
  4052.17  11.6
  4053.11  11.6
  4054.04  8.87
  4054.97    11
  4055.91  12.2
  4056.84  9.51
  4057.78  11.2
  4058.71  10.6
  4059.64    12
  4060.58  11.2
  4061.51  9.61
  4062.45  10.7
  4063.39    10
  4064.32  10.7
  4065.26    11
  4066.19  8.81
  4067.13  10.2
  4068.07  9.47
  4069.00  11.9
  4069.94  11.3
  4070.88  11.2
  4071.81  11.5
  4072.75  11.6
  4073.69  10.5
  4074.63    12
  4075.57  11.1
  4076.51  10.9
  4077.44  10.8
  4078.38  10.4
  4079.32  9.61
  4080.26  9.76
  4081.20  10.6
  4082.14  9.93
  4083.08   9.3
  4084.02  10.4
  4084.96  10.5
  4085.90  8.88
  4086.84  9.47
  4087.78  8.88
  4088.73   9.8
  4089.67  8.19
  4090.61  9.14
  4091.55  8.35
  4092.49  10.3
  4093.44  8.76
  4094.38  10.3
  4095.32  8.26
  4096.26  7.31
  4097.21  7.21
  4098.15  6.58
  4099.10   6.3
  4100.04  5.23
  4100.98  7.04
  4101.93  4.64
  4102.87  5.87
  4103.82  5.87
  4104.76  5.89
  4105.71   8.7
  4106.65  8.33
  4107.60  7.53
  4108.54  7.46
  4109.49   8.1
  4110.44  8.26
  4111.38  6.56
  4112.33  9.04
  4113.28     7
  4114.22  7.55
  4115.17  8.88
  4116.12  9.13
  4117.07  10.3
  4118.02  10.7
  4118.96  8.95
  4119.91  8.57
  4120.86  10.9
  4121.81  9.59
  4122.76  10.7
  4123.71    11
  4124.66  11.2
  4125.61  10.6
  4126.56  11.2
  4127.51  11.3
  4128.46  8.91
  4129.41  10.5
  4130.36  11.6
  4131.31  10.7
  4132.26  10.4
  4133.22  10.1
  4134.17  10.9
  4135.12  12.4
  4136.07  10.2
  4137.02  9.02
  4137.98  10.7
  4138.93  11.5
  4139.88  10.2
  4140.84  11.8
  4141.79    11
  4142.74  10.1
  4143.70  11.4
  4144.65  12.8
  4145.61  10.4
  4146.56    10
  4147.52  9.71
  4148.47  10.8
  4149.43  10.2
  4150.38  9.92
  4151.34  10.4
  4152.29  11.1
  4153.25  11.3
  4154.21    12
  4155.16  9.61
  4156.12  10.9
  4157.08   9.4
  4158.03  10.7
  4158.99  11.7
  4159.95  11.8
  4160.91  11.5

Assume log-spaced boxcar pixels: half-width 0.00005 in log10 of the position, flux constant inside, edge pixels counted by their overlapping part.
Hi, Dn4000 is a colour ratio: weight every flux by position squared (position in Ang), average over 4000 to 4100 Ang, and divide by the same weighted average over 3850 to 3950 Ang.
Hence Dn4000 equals 1.34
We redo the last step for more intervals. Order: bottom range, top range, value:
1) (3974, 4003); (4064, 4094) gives 1.08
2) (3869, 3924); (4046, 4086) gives 1.43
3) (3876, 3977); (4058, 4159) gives 1.34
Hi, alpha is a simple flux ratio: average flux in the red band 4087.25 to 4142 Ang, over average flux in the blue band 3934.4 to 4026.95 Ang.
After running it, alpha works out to 0.97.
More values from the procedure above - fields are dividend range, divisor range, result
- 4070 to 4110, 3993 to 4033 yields 0.80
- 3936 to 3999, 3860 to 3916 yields 1.05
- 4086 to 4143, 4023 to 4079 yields 0.82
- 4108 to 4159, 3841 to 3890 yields 1.23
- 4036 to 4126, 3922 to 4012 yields 1.10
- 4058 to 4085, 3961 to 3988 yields 1.48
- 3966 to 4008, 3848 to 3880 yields 0.99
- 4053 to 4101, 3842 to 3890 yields 1.19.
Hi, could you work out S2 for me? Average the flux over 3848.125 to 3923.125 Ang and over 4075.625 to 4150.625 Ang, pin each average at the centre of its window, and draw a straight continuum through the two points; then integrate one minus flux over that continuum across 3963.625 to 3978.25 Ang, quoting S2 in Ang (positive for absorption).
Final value 4.8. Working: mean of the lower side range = 8.52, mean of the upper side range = 9.4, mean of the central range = 5.95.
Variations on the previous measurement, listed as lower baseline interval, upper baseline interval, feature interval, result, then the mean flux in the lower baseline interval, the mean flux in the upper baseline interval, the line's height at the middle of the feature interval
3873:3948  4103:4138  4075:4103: 1.1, 8.18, 9.38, 9.2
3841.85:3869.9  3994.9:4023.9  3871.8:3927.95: 9.1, 9.12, 11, 9.67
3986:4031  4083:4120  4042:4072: -4.5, 11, 8.17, 9.53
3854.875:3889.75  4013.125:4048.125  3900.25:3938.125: 1.5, 8.35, 11.2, 9.19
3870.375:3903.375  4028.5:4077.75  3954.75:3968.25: 2.5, 7.17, 11.1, 8.94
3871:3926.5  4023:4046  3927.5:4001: 8.6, 8.14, 11.3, 9.66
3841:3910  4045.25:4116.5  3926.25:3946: 0.7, 8.18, 9.51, 8.57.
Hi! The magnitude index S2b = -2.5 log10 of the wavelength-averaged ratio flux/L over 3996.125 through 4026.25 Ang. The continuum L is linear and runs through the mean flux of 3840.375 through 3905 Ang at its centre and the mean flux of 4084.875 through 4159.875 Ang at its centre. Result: -0.24 mag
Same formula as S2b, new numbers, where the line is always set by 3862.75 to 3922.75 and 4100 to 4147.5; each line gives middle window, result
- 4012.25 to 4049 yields -0.24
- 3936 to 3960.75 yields -0.08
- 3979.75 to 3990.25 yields -0.09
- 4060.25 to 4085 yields -0.15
